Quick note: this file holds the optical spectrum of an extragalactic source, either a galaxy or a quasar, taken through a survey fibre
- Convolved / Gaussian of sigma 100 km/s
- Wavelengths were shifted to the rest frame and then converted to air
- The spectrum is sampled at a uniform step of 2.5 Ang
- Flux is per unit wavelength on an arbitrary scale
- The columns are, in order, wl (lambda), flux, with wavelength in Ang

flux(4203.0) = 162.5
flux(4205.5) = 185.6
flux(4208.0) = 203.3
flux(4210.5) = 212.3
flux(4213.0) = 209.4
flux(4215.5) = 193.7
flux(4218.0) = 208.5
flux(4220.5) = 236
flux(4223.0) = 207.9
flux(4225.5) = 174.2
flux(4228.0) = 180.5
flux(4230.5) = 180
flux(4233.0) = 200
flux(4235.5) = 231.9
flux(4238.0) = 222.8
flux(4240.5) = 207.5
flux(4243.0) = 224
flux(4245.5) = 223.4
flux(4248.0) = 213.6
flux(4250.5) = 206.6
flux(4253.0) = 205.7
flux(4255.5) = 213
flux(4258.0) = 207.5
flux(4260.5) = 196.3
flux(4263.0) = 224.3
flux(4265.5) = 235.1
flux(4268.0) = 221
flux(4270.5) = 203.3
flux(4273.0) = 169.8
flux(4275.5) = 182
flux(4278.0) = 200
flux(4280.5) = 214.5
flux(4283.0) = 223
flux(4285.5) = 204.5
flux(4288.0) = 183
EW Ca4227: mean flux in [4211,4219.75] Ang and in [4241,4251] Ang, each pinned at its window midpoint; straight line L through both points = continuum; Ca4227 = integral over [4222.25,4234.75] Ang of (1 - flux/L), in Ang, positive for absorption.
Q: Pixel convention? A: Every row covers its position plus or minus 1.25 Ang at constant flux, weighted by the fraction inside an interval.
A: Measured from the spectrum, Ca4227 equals 1.3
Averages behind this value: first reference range 206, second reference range 217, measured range 189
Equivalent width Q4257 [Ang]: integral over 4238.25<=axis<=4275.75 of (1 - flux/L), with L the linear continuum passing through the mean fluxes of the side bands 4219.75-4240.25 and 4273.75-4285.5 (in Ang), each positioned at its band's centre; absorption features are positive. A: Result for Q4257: -1.2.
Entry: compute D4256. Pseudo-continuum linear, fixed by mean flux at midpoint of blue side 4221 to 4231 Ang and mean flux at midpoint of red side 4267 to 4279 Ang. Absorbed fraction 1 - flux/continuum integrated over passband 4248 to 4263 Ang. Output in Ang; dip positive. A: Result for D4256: -1.2 Ang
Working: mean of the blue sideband 190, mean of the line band 208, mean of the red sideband 195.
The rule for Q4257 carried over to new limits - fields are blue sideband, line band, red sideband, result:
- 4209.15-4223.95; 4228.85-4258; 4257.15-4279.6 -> -0.5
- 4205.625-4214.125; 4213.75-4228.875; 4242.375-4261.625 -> 0.4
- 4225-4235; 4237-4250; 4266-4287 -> -1.7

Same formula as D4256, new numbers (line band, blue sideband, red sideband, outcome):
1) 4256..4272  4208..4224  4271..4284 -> -1.1 Ang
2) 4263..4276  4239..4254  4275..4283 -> 0.1 Ang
